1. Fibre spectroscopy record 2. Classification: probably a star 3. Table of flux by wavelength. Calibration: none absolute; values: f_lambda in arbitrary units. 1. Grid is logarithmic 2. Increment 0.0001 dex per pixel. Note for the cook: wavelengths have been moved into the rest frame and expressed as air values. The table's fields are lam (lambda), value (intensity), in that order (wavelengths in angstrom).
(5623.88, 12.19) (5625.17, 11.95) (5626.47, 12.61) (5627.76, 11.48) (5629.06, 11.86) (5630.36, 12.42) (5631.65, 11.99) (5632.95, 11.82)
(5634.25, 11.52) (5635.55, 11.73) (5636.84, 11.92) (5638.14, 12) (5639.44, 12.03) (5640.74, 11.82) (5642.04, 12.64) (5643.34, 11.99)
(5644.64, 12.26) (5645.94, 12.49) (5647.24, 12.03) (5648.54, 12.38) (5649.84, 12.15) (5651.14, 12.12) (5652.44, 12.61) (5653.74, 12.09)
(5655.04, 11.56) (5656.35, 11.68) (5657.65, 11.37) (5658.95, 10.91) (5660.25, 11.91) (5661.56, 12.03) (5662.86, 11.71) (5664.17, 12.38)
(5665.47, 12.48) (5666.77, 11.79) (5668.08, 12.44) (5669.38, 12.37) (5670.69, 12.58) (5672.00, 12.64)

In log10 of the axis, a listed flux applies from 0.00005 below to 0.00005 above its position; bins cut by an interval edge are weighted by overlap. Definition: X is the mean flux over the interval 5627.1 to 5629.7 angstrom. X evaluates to 11.7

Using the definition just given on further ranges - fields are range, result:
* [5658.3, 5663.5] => 11.6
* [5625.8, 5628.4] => 12.1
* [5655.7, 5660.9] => 11.5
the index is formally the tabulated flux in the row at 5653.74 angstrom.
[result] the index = 12.09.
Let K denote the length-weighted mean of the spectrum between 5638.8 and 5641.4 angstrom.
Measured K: 11.9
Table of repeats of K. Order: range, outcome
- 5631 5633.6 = 11.9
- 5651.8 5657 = 12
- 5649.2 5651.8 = 12.1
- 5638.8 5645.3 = 12.1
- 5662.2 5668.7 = 12.2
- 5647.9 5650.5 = 12.3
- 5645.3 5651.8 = 12.2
